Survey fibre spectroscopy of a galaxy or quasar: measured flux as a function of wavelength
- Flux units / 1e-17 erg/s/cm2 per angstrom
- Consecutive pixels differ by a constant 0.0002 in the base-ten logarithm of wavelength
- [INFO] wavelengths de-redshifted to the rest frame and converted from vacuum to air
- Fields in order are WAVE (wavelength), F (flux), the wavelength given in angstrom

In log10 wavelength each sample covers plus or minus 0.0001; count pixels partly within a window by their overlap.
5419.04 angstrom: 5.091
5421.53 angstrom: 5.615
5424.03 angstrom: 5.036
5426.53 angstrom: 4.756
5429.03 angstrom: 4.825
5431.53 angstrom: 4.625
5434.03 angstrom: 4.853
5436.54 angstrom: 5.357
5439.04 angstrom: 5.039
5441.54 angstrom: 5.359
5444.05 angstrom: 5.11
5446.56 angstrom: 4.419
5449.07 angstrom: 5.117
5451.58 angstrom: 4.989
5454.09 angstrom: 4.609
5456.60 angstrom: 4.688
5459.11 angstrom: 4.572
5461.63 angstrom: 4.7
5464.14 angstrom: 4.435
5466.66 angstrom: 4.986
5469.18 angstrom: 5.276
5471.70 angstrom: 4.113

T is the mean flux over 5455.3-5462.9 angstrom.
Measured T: 4.66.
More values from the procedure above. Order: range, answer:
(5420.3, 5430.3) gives 5.05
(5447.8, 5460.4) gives 4.79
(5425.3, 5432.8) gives 4.74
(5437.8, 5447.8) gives 4.98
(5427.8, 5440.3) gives 4.94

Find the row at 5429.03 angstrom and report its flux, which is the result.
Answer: 4.825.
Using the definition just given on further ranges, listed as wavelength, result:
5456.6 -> 4.688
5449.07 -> 5.117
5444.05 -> 5.11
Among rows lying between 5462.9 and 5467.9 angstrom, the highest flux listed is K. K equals 4.986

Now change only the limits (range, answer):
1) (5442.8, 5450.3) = 5.117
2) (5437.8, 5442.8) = 5.359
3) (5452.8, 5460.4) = 4.688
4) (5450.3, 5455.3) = 4.989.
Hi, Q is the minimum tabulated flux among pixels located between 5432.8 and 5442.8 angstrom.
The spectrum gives 4.853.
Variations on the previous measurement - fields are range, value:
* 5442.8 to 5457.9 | 4.419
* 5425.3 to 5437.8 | 4.625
